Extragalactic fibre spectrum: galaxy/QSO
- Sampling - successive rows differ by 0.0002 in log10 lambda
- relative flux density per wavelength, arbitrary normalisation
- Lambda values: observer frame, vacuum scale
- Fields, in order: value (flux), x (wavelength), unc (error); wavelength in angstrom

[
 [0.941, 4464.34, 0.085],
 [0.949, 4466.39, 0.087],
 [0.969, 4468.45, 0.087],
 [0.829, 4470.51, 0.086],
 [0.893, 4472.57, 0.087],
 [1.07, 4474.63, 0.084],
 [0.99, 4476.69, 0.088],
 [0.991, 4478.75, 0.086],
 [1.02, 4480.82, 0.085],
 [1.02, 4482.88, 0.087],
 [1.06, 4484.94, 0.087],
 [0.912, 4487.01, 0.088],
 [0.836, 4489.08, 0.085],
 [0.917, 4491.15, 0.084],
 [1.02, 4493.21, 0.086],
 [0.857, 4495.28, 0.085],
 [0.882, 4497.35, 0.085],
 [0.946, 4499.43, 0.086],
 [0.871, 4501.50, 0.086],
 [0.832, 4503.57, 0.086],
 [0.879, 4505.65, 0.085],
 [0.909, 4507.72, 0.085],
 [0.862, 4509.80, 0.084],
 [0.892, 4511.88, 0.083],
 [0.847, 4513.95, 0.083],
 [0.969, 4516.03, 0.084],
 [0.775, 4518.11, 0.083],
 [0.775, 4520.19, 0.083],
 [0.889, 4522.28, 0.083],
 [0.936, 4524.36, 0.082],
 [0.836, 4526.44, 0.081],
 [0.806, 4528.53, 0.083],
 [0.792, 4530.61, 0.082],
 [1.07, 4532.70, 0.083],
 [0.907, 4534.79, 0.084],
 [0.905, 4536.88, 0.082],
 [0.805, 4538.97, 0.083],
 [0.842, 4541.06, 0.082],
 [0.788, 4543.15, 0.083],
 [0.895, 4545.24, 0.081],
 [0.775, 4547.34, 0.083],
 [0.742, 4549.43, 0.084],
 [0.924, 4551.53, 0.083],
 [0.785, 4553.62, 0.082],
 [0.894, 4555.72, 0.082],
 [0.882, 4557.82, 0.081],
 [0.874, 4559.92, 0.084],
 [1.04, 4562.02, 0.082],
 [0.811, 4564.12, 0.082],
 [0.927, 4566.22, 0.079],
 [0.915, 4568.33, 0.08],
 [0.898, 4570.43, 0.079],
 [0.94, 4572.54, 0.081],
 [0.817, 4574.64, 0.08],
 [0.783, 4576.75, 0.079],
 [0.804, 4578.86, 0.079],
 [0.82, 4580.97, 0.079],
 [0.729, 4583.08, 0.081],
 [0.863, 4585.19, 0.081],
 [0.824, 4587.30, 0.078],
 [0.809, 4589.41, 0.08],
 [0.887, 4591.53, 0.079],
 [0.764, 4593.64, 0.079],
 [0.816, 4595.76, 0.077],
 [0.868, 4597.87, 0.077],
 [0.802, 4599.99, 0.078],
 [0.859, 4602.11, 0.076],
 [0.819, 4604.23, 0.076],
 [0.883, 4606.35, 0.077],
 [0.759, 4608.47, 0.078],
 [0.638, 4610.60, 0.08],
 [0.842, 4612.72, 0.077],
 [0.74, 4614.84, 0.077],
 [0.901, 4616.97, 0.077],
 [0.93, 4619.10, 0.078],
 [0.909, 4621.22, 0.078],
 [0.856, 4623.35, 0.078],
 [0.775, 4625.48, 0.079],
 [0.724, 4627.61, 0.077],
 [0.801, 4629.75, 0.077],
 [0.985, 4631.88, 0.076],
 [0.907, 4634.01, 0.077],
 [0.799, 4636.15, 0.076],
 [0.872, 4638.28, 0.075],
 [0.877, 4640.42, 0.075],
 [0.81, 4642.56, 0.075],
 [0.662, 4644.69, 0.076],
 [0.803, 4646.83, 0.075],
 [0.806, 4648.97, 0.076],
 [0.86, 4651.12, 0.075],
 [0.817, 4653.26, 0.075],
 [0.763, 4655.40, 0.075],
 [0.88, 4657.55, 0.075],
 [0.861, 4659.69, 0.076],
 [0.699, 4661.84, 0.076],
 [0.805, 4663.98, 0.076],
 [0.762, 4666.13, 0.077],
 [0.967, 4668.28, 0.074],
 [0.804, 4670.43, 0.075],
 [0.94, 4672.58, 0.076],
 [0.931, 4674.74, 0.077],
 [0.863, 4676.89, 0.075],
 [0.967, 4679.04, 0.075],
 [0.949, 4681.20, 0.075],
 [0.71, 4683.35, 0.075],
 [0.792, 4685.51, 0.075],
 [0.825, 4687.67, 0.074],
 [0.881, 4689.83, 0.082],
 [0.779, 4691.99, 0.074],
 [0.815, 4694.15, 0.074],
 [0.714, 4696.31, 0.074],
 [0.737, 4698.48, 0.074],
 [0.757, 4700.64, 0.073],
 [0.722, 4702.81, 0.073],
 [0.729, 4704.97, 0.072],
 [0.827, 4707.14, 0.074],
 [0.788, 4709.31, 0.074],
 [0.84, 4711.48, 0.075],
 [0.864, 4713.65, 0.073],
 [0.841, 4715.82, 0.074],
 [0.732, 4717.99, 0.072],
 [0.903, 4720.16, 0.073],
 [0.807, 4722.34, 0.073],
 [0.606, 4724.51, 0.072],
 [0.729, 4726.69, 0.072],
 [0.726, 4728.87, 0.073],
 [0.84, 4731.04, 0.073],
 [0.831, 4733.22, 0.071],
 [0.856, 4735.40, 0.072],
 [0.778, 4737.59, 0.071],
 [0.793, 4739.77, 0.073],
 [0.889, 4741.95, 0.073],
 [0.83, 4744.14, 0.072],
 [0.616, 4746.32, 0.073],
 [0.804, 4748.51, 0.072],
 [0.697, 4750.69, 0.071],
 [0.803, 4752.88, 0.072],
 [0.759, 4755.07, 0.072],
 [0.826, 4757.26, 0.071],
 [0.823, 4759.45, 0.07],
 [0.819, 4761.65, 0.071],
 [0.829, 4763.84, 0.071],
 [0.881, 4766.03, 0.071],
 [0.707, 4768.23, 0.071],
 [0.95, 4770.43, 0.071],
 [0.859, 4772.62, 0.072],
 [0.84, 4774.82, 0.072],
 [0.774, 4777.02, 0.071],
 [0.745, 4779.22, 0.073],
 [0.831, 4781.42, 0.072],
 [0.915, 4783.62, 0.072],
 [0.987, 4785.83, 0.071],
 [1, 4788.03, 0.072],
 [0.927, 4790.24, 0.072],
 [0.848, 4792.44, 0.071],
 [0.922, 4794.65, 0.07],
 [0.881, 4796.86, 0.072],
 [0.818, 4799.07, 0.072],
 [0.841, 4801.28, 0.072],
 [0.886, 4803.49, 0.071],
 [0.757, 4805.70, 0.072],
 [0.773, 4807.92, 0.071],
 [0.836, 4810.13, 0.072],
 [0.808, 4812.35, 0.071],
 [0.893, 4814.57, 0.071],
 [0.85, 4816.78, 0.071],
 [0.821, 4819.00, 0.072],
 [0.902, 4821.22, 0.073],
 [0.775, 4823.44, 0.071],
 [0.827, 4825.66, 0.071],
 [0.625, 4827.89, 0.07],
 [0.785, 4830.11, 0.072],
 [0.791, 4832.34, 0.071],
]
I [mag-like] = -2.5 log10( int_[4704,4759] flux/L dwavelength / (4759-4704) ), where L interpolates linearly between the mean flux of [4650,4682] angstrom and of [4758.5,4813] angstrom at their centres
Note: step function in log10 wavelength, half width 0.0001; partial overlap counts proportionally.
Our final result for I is 0.09 mag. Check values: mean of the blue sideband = 0.857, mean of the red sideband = 0.851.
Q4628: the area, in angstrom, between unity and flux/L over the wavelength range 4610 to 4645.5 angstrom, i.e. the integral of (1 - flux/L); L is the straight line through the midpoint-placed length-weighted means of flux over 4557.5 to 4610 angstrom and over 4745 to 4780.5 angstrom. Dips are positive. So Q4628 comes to 0.2 angstrom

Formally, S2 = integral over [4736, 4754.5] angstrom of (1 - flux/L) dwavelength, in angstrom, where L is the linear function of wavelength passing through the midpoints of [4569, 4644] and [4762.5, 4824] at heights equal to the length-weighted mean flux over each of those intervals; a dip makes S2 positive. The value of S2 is 1.5 angstrom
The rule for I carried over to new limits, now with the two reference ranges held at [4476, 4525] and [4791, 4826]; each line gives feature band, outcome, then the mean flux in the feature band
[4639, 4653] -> 0.09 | 0.805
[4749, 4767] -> 0.06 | 0.804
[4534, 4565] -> 0.05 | 0.858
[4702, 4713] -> 0.10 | 0.786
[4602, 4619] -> 0.10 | 0.809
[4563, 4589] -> 0.06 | 0.844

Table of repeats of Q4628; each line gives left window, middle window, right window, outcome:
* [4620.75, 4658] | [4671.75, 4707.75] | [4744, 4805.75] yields 0.5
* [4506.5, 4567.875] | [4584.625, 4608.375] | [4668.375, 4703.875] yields 0.6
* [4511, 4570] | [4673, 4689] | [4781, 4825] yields 0.0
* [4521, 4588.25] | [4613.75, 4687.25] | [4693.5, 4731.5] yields -2.8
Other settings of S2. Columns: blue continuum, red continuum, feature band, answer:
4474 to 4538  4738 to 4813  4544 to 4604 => 2.92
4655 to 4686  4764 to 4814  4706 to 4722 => 0.46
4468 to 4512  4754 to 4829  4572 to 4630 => 5.00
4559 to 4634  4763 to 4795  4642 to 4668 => 1.54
